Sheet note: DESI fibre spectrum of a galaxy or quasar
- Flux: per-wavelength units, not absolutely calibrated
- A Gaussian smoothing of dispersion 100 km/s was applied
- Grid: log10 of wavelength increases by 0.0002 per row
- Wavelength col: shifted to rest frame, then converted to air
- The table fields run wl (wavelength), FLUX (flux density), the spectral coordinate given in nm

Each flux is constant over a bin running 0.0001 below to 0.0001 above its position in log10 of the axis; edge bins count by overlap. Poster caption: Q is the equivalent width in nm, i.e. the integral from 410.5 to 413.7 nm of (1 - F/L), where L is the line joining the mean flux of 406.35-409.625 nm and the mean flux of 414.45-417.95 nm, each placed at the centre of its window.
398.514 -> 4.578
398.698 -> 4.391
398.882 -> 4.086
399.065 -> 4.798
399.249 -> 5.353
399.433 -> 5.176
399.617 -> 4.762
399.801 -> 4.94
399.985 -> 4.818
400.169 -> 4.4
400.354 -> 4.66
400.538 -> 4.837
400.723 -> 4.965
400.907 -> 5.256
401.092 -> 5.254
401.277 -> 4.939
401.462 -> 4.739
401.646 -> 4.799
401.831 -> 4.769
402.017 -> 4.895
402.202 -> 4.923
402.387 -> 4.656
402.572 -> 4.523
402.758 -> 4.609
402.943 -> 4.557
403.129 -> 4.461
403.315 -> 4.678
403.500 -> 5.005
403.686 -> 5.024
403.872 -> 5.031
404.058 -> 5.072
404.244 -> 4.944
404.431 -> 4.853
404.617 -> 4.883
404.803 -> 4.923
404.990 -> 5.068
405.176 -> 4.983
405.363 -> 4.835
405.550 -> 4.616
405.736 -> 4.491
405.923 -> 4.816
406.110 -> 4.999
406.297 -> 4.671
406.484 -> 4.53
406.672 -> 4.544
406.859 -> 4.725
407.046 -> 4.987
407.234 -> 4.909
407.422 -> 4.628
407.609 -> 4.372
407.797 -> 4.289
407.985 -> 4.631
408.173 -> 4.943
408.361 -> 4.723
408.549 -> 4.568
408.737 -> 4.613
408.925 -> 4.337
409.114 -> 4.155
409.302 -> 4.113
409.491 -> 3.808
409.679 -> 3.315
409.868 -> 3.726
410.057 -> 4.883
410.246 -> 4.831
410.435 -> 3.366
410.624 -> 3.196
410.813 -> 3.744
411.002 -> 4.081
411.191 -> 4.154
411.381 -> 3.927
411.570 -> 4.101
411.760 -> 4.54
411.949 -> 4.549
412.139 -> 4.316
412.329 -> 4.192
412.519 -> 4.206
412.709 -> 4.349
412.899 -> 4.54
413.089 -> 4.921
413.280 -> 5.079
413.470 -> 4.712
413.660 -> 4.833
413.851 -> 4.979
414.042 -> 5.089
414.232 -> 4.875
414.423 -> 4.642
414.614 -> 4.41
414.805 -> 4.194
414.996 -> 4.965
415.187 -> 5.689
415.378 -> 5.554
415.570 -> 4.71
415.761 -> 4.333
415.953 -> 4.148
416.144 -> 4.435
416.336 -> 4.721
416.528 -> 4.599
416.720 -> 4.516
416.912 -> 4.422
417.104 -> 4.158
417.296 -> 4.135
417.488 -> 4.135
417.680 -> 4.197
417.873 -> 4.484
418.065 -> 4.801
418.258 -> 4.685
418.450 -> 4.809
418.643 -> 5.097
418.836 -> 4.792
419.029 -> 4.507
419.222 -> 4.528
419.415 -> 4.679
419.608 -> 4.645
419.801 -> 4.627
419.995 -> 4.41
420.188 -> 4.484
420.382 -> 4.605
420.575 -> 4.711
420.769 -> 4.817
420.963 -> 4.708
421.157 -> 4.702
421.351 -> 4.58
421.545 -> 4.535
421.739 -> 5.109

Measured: 0.159 nm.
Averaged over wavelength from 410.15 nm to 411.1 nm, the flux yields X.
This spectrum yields 3.85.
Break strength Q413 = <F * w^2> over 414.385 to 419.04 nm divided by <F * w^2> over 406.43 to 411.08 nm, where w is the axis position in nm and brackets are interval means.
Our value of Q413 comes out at 1.11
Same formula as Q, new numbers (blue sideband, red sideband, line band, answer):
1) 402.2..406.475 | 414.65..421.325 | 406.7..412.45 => 0.53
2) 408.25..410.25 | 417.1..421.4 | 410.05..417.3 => -0.14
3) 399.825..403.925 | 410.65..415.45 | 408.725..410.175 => 0.17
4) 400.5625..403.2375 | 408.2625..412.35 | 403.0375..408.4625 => -0.33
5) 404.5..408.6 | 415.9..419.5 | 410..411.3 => 0.18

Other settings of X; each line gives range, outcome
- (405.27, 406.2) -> 4.75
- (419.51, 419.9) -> 4.63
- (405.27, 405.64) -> 4.72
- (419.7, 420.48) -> 4.53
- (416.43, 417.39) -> 4.37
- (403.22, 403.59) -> 4.84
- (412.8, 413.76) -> 4.82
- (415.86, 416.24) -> 4.3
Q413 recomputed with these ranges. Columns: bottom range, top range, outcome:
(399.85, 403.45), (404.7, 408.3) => 1.01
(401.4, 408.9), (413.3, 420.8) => 1.04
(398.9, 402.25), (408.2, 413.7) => 0.92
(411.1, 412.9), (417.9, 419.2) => 1.15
